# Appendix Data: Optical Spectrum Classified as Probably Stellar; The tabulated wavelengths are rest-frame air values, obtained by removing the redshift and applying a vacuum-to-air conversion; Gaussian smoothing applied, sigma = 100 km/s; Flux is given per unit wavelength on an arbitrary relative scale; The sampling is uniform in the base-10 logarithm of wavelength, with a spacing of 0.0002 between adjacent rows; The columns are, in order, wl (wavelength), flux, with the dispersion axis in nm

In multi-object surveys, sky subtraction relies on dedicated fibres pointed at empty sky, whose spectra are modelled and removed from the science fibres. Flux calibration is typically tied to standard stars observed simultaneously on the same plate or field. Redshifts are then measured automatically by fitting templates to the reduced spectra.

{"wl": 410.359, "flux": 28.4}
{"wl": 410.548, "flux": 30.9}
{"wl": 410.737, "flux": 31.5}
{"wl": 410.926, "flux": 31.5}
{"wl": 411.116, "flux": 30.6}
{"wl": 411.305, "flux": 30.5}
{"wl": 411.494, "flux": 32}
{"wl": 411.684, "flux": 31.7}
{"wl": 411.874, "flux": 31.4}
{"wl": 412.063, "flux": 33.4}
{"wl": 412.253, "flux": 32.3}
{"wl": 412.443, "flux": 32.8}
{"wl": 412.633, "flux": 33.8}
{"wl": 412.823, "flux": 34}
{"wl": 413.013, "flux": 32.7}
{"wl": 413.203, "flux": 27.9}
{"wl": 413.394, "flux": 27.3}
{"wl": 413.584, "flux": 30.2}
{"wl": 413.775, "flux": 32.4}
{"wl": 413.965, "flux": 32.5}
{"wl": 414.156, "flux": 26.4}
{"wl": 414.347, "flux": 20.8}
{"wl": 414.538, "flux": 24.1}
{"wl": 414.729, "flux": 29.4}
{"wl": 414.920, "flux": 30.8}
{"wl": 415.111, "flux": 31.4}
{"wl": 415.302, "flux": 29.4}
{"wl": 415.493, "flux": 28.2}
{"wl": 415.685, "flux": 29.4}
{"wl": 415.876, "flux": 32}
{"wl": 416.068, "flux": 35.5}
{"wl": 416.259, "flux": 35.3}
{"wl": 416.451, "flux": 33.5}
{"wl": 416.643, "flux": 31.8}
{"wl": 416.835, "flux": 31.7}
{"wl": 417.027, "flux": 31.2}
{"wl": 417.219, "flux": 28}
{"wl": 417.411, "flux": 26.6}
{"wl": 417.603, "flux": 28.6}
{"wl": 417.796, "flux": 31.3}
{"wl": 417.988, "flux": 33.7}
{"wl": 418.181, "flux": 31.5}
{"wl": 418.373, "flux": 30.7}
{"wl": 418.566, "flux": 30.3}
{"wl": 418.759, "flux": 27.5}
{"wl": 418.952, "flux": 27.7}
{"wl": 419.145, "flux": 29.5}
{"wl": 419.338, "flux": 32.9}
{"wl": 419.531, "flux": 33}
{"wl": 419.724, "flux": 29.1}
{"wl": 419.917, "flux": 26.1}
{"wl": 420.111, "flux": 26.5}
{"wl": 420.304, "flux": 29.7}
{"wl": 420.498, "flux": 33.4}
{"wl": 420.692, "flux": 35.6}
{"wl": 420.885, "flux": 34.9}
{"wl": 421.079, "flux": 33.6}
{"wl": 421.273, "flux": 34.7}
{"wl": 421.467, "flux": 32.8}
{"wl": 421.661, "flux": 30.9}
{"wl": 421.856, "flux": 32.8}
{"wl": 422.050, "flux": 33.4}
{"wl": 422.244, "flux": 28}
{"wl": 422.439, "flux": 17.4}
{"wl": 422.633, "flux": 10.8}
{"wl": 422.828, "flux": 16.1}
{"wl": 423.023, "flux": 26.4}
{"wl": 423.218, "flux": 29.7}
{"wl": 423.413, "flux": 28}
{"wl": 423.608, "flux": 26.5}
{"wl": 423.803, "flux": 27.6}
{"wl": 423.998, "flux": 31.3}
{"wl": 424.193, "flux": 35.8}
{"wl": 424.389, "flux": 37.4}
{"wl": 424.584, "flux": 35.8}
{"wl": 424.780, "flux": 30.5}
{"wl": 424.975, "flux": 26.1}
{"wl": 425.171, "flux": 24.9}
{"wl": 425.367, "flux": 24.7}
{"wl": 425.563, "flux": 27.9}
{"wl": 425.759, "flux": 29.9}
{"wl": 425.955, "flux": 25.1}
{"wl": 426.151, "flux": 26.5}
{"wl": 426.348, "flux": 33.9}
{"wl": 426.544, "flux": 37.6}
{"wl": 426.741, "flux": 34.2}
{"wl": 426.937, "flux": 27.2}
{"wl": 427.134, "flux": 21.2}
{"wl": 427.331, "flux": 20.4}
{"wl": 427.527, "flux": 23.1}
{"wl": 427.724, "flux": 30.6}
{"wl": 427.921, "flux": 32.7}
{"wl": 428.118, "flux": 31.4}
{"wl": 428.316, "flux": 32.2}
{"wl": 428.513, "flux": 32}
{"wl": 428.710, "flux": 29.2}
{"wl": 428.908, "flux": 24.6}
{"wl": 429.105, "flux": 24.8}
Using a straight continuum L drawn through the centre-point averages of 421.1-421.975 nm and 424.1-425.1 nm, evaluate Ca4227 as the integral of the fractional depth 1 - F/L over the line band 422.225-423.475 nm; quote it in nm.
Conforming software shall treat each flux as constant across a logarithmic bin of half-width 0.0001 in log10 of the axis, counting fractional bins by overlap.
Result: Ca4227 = 0.42 nm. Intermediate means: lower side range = 32.9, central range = 21.8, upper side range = 32.9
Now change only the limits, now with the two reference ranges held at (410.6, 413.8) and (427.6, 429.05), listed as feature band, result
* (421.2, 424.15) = 0.33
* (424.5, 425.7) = 0.08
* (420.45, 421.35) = -0.11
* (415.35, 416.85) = -0.05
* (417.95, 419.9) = 0.04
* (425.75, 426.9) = -0.03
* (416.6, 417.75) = 0.05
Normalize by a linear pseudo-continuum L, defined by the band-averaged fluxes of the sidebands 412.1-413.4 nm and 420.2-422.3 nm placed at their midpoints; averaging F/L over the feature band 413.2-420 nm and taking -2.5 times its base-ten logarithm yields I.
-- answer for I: 0.08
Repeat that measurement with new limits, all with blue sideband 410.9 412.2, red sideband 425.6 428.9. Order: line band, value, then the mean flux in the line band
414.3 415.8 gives 0.103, 28.2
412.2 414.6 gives 0.054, 29.8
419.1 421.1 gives -0.038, 31.3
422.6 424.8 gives 0.045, 28.4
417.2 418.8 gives 0.021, 30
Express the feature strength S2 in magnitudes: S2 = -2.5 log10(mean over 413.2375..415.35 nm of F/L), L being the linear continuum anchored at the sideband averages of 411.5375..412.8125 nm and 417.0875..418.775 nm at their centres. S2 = 0.11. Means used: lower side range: 32.6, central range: 28.6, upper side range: 29.9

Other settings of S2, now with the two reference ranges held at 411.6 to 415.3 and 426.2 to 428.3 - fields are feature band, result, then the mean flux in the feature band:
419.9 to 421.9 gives -0.08 mag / 32.1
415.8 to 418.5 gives -0.05 mag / 31.5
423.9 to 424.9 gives -0.15 mag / 34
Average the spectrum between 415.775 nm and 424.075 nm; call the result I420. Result 29.7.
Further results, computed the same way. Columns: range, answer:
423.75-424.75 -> 33.6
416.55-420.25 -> 29.9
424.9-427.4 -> 27.8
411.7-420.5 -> 30.4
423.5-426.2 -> 29.3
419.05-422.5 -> 30.9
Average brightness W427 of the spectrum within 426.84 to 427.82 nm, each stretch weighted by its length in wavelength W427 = 24.5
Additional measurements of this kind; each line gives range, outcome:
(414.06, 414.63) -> 23.7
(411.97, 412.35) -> 32.8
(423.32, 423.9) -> 27.4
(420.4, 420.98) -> 34.6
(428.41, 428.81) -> 30.6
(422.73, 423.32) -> 24.1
